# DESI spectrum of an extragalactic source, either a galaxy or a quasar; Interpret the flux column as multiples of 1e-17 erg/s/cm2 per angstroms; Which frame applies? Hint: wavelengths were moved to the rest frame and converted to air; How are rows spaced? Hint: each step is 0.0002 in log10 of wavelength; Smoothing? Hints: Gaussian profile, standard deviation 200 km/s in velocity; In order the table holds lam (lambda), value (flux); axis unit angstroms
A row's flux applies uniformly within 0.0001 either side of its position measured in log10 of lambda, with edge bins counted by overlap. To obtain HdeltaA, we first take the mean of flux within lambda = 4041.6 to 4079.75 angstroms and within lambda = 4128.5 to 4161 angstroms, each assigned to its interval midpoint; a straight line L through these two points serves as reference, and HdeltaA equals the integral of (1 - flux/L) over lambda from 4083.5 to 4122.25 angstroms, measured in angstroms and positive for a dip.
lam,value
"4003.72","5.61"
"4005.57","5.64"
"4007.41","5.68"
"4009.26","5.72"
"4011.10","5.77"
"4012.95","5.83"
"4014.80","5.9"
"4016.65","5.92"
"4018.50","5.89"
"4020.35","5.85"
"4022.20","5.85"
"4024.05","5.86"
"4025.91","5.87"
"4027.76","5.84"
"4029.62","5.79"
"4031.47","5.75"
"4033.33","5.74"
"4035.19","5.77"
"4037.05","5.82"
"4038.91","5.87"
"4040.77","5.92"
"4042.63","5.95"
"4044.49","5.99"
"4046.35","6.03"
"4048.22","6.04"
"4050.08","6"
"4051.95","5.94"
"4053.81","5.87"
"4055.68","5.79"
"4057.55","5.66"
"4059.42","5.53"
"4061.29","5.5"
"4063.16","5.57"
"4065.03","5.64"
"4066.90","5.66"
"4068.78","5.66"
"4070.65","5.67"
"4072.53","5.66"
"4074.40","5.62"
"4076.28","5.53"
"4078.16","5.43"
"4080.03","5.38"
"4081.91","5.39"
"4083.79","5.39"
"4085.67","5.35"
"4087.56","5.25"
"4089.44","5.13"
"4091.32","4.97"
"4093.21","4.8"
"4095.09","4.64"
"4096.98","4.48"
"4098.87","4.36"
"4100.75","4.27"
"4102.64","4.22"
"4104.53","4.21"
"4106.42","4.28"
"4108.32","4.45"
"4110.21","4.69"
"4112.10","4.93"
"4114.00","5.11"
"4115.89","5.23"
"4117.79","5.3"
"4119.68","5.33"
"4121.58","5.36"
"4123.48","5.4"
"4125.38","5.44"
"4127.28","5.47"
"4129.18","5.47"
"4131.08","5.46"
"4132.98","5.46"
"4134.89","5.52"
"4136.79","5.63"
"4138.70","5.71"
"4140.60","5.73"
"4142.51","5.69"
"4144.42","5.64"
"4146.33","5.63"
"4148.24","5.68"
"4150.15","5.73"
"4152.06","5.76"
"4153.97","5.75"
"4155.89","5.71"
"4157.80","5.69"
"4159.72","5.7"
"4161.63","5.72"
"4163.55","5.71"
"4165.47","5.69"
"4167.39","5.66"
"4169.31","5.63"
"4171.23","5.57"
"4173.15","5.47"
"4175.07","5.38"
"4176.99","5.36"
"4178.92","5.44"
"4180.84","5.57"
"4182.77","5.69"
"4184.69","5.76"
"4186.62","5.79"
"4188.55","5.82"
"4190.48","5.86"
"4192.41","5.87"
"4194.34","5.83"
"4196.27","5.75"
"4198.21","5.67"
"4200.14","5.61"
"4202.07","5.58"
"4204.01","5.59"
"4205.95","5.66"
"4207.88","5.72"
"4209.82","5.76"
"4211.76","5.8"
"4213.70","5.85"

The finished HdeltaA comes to 5.8 angstroms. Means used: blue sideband 5.73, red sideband 5.65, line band 4.83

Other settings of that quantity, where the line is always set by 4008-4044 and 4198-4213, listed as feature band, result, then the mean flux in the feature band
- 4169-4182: 0.50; 5.49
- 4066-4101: 3.50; 5.21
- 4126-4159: 0.60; 5.63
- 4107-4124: 2.05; 5.06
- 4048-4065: 0.18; 5.75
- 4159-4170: 0.06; 5.69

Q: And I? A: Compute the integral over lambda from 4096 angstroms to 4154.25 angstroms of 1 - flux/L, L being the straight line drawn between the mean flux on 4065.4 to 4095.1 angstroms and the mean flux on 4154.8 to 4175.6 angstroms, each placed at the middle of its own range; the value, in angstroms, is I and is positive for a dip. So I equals 3.3 angstroms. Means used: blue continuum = 5.37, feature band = 5.2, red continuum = 5.63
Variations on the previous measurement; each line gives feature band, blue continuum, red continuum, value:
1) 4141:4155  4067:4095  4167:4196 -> -0.4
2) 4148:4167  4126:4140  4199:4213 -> -0.4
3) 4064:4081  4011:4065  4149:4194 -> 0.6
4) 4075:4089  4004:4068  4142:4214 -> 0.9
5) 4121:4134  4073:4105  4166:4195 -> -0.4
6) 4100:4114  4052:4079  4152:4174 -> 2.9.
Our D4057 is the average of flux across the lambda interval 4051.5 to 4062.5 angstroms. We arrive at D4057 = 5.7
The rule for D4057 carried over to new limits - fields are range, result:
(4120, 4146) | 5.53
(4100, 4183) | 5.38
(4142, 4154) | 5.69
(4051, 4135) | 5.23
